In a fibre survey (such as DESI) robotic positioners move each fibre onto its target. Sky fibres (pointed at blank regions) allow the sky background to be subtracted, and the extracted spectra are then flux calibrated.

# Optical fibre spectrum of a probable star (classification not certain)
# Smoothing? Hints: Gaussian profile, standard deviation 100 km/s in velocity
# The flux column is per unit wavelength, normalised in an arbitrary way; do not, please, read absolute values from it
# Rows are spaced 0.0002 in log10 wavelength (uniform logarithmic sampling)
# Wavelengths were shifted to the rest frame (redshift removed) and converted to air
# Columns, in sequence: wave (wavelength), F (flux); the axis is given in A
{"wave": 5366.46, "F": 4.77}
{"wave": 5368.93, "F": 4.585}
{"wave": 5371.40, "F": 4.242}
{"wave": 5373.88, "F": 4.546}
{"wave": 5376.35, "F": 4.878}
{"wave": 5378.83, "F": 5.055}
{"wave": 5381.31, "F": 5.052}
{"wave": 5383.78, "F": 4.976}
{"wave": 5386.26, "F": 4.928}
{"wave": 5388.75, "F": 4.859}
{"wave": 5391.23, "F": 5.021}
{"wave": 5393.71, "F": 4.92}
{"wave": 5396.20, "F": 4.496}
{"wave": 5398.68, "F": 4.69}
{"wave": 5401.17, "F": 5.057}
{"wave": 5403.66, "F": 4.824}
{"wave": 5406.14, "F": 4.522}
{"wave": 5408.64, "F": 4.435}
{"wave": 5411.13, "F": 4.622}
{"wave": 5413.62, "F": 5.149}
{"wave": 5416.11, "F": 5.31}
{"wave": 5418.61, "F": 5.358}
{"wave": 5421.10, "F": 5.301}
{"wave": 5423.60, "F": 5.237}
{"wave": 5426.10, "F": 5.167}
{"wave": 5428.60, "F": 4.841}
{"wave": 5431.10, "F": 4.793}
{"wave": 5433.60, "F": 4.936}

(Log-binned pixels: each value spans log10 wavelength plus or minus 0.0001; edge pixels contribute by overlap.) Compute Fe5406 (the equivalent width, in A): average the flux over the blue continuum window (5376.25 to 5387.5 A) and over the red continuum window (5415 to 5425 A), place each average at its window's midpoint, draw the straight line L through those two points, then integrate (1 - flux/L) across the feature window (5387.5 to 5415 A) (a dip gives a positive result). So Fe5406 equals 1.93 A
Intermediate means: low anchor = 4.99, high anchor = 5.3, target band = 4.78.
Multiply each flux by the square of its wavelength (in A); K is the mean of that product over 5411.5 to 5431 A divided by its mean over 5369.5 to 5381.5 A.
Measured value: 1.1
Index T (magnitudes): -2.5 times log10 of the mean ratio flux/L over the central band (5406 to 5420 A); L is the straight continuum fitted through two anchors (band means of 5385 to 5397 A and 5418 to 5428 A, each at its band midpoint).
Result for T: 0.040 mag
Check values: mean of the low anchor 4.85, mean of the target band 4.93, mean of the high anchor 5.23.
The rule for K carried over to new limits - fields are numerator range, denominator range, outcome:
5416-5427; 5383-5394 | 1.08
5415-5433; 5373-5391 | 1.06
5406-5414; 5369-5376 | 1.05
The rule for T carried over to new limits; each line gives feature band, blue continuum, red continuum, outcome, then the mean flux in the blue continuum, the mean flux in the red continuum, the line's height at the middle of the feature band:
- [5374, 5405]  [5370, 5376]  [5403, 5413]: -0.078 mag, 4.47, 4.62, 4.54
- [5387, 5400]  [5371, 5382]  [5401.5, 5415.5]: -0.007 mag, 4.78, 4.76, 4.77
